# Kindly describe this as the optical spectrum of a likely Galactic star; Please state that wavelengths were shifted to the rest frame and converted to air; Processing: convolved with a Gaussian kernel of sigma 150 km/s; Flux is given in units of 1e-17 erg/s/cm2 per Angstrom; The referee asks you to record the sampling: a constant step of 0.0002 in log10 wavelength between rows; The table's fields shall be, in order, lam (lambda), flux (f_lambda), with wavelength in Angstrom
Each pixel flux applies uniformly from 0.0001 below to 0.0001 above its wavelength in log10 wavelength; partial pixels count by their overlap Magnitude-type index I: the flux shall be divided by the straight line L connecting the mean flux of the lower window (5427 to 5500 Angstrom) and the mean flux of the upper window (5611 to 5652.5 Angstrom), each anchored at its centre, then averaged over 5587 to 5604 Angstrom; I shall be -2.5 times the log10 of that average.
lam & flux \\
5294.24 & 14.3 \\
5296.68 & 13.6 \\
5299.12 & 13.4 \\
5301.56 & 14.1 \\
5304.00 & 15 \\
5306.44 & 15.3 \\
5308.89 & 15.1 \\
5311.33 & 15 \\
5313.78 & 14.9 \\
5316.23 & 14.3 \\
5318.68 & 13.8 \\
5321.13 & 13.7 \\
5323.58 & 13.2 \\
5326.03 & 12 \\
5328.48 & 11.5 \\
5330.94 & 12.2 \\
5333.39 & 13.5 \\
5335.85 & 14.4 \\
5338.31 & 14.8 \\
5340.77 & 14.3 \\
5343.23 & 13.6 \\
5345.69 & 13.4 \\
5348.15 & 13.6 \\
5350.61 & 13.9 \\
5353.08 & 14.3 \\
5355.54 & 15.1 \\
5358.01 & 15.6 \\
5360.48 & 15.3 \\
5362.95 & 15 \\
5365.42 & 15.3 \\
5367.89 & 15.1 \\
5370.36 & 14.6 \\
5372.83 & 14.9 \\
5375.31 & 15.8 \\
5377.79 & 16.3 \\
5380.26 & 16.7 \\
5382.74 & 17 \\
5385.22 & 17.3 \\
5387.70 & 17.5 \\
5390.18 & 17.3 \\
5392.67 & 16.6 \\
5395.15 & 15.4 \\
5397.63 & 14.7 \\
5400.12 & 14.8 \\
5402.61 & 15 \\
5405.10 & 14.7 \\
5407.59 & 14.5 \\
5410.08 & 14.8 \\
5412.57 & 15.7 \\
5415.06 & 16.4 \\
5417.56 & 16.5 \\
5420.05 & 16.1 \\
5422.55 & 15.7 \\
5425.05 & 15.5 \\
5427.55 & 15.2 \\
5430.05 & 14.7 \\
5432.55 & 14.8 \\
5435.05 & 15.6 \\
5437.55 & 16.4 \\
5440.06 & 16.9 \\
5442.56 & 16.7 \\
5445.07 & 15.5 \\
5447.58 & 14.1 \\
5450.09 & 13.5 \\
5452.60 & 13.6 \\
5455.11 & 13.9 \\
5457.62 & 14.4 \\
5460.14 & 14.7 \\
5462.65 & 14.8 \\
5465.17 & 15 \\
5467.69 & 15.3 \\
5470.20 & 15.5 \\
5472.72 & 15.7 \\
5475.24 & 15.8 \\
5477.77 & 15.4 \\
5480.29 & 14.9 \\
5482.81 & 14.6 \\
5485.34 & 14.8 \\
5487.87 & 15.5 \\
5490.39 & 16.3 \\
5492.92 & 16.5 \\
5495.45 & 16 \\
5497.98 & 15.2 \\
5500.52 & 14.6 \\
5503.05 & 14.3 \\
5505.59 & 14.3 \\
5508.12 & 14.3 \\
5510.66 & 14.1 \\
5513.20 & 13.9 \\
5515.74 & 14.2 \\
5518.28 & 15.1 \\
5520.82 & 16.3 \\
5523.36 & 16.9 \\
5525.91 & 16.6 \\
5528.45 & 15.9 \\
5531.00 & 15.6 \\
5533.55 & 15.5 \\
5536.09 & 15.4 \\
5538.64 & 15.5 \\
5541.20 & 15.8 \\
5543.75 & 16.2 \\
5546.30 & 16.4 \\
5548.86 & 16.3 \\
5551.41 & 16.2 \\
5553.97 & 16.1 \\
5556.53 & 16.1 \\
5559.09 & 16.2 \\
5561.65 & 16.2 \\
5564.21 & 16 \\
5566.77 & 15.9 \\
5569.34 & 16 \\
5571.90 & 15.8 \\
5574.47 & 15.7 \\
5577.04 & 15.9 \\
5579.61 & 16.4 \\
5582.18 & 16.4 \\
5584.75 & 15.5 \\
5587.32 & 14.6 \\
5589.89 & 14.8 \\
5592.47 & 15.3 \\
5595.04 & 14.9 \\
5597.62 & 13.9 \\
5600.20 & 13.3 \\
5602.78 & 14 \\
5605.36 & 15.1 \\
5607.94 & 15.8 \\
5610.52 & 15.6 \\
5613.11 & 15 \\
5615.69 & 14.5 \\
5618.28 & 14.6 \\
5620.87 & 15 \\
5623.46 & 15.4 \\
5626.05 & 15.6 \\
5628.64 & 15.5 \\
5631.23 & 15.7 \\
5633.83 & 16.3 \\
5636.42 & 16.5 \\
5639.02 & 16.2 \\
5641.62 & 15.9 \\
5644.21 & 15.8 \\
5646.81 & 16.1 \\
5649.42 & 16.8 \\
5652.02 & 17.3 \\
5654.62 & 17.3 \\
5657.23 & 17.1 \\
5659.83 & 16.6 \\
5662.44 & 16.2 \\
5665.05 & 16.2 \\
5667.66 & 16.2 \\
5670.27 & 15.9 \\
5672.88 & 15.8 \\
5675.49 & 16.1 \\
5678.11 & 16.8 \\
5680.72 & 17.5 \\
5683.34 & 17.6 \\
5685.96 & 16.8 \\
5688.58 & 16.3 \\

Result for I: 0.09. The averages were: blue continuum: 15.2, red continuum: 15.7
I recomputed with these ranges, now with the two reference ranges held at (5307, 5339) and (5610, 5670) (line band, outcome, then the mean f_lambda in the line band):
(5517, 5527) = -0.07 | 16.2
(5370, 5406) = -0.13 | 15.9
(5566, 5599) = 0.01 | 15.5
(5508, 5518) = 0.07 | 14.2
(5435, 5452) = -0.06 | 15.4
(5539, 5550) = -0.06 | 16.1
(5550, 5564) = -0.05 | 16.2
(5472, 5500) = -0.04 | 15.5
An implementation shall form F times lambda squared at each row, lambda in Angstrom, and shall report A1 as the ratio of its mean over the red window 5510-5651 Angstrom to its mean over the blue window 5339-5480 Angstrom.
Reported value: 1.09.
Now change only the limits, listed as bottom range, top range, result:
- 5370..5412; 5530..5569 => 1.07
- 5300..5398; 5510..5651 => 1.15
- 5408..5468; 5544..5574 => 1.11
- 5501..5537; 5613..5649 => 1.07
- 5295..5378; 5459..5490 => 1.12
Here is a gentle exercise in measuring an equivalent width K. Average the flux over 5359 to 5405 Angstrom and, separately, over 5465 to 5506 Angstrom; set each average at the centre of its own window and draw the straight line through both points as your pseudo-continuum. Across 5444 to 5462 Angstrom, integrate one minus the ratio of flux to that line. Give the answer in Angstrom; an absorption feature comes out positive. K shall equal 1.40 Angstrom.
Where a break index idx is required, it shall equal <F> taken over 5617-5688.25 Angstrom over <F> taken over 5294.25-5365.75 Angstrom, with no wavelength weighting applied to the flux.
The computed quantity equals 1.2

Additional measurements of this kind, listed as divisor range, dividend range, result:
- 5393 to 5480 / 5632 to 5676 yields 1.07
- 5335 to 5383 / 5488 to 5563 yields 1.05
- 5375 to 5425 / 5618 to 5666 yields 1.01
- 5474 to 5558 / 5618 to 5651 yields 1.02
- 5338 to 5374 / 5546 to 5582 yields 1.10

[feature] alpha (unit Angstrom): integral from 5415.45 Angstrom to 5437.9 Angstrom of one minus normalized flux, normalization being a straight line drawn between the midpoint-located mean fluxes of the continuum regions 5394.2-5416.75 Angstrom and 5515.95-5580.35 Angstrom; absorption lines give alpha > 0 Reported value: -0.5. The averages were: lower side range 15.1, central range 15.6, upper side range 16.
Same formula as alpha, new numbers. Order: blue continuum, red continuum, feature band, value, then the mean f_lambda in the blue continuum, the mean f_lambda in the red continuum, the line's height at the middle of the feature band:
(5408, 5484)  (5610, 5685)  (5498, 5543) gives 1.05 Angstrom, 15.2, 16.1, 15.6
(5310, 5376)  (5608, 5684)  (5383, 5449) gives -4.89 Angstrom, 14.2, 16.1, 14.6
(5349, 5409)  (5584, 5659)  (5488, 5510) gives 0.48 Angstrom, 15.5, 15.5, 15.5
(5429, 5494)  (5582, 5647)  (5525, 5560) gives -1.74 Angstrom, 15.2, 15.3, 15.2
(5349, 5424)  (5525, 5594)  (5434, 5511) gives 2.97 Angstrom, 15.6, 15.9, 15.7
